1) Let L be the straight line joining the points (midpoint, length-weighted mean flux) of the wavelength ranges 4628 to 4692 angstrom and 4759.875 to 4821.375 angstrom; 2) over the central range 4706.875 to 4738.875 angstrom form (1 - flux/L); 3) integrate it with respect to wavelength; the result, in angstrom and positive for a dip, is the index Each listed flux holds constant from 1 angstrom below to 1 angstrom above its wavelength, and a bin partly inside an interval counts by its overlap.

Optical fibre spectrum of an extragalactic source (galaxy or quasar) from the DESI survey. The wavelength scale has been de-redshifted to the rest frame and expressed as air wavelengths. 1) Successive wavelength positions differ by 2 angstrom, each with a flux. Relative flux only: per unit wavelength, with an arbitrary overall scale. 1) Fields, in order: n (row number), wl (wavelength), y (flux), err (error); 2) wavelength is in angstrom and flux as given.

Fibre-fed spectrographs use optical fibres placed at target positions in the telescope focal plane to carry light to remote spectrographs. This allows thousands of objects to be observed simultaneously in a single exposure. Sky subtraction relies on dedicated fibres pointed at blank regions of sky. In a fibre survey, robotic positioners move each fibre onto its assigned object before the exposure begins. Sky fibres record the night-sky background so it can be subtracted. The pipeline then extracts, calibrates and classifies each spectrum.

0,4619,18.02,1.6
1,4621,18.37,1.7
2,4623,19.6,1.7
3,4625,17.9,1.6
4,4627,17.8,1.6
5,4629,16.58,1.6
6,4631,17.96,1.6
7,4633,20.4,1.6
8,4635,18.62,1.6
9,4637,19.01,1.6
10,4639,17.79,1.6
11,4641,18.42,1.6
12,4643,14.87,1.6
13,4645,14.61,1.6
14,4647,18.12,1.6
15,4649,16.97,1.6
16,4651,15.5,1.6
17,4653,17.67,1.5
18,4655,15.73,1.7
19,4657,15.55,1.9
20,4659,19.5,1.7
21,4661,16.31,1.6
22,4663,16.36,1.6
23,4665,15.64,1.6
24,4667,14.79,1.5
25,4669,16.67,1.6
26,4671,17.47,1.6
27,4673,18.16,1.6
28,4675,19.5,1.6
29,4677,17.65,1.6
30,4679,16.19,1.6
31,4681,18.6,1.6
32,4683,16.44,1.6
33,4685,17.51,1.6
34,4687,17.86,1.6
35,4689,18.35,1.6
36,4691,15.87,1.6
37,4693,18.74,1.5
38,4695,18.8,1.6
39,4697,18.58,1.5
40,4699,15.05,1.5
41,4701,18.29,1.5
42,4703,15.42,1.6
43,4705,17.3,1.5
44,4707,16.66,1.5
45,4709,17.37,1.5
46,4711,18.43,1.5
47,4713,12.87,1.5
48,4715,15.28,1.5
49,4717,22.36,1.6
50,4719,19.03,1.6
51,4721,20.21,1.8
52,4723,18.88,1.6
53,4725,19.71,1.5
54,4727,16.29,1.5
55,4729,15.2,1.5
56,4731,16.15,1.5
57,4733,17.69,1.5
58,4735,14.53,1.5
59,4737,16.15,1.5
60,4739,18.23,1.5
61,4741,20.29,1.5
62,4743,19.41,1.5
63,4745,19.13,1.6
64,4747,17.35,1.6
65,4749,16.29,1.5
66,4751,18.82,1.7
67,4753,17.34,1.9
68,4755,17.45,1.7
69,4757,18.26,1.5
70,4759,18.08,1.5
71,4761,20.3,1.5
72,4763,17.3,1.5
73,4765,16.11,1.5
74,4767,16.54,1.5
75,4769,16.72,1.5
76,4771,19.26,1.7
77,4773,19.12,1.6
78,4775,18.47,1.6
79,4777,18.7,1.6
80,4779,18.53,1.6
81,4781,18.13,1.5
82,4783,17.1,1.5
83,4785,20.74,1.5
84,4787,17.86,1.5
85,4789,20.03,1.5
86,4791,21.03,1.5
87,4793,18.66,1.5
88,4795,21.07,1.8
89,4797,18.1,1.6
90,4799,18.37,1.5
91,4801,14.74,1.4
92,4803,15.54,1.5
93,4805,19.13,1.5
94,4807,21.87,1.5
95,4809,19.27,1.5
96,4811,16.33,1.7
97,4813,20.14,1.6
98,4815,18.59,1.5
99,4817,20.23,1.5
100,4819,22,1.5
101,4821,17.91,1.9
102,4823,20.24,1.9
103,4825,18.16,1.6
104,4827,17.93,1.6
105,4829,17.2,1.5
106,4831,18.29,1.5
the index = 1.0 angstrom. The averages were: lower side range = 17.2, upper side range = 18.6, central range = 17.3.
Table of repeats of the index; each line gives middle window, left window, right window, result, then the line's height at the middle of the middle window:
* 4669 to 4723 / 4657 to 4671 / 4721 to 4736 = -2.5 angstrom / 16.8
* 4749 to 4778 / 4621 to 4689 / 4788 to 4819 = 0.9 angstrom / 18.5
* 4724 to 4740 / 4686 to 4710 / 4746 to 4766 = 0.8 angstrom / 17.6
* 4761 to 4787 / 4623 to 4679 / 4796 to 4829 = 0.2 angstrom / 18.3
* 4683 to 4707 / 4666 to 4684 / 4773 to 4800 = 0.3 angstrom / 17.6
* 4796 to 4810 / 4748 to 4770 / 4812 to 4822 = 0.8 angstrom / 19.2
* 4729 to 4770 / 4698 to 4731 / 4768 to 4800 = 1.3 angstrom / 18.1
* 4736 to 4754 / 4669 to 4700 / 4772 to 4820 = 0.2 angstrom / 18.3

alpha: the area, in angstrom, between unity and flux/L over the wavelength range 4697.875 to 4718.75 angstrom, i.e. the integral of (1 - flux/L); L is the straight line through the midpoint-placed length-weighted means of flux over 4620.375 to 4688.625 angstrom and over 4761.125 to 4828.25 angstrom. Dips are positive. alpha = 1.0 angstrom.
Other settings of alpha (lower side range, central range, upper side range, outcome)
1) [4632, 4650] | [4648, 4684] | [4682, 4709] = 1.1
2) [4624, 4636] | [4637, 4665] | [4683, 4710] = 1.8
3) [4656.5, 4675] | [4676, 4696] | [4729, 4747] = -0.6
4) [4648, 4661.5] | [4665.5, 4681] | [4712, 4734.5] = -0.2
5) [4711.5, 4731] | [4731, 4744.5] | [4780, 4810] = 0.2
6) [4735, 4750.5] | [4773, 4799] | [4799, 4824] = -0.7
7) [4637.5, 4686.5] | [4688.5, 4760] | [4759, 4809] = 0.5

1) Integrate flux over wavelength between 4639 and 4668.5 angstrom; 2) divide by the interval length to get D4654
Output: 16.5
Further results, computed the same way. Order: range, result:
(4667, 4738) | 17.4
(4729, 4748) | 17.5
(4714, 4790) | 18.1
